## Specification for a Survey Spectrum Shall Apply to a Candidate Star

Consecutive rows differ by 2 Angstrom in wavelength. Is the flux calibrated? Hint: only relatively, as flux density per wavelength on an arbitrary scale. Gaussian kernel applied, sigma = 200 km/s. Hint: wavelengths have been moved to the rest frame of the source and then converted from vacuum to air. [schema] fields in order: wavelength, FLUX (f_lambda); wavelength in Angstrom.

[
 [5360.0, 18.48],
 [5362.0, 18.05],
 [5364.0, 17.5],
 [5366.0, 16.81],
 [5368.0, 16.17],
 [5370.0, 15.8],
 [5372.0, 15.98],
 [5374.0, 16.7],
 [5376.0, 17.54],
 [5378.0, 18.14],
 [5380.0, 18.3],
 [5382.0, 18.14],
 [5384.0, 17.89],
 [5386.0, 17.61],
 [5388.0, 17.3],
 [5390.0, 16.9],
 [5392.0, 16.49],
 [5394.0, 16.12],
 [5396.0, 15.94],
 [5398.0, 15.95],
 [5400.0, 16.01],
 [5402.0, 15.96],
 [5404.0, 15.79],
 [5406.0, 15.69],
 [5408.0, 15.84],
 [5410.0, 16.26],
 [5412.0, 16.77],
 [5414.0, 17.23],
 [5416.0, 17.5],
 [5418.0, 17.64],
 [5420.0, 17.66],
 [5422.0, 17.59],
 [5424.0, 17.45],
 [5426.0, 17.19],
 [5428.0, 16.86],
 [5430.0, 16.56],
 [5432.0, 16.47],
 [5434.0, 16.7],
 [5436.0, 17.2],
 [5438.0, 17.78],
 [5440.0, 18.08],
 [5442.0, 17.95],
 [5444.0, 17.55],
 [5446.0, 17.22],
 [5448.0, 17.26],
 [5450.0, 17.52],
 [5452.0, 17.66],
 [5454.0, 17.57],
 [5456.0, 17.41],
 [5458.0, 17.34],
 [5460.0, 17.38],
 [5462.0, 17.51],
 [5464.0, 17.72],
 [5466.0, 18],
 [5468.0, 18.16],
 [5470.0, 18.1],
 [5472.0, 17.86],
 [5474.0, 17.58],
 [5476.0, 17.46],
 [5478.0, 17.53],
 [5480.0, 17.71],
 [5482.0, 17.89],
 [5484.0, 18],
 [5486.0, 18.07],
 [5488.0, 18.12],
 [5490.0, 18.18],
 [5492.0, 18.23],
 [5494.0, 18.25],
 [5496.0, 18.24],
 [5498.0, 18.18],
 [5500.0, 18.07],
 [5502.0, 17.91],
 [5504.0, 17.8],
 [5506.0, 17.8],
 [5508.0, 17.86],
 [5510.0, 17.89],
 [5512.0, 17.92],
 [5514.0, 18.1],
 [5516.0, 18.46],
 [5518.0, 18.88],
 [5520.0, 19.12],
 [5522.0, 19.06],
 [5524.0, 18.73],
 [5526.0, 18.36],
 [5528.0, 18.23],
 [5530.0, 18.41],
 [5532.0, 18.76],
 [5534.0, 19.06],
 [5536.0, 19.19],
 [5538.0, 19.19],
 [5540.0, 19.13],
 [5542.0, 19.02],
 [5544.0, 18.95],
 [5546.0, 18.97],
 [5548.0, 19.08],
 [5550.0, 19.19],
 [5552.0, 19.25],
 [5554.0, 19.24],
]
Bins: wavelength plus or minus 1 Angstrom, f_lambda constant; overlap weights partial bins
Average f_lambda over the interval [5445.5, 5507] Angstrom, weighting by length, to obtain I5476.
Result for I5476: 17.8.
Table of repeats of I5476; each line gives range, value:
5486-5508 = 18.1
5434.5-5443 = 17.7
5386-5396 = 16.7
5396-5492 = 17.3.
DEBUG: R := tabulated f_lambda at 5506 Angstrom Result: 17.8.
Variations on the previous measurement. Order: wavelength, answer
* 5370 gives 15.8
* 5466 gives 18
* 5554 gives 19.24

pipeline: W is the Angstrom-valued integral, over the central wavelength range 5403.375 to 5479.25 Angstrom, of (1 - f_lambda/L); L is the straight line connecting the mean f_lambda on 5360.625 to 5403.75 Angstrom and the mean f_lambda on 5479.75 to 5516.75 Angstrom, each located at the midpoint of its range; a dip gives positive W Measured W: 0.82 Angstrom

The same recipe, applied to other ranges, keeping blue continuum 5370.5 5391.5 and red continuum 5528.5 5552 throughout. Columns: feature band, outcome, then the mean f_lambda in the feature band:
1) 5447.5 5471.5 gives 0.7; 17.6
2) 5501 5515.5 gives 0.6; 17.9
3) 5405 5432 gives 1.3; 16.9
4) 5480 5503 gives 0.5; 18.1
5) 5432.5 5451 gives 0.6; 17.4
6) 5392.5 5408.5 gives 1.5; 15.9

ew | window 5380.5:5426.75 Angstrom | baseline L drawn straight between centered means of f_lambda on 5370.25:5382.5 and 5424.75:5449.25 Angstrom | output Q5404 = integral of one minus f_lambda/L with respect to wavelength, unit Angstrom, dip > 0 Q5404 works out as 1.2 Angstrom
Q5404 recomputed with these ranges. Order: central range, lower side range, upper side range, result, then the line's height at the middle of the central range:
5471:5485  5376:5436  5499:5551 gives 0.2 Angstrom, 17.9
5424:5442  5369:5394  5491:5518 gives 0.4 Angstrom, 17.6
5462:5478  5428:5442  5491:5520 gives -0.1 Angstrom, 17.7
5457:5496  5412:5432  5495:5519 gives -0.2 Angstrom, 17.8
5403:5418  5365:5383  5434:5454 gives 0.7 Angstrom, 17.3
